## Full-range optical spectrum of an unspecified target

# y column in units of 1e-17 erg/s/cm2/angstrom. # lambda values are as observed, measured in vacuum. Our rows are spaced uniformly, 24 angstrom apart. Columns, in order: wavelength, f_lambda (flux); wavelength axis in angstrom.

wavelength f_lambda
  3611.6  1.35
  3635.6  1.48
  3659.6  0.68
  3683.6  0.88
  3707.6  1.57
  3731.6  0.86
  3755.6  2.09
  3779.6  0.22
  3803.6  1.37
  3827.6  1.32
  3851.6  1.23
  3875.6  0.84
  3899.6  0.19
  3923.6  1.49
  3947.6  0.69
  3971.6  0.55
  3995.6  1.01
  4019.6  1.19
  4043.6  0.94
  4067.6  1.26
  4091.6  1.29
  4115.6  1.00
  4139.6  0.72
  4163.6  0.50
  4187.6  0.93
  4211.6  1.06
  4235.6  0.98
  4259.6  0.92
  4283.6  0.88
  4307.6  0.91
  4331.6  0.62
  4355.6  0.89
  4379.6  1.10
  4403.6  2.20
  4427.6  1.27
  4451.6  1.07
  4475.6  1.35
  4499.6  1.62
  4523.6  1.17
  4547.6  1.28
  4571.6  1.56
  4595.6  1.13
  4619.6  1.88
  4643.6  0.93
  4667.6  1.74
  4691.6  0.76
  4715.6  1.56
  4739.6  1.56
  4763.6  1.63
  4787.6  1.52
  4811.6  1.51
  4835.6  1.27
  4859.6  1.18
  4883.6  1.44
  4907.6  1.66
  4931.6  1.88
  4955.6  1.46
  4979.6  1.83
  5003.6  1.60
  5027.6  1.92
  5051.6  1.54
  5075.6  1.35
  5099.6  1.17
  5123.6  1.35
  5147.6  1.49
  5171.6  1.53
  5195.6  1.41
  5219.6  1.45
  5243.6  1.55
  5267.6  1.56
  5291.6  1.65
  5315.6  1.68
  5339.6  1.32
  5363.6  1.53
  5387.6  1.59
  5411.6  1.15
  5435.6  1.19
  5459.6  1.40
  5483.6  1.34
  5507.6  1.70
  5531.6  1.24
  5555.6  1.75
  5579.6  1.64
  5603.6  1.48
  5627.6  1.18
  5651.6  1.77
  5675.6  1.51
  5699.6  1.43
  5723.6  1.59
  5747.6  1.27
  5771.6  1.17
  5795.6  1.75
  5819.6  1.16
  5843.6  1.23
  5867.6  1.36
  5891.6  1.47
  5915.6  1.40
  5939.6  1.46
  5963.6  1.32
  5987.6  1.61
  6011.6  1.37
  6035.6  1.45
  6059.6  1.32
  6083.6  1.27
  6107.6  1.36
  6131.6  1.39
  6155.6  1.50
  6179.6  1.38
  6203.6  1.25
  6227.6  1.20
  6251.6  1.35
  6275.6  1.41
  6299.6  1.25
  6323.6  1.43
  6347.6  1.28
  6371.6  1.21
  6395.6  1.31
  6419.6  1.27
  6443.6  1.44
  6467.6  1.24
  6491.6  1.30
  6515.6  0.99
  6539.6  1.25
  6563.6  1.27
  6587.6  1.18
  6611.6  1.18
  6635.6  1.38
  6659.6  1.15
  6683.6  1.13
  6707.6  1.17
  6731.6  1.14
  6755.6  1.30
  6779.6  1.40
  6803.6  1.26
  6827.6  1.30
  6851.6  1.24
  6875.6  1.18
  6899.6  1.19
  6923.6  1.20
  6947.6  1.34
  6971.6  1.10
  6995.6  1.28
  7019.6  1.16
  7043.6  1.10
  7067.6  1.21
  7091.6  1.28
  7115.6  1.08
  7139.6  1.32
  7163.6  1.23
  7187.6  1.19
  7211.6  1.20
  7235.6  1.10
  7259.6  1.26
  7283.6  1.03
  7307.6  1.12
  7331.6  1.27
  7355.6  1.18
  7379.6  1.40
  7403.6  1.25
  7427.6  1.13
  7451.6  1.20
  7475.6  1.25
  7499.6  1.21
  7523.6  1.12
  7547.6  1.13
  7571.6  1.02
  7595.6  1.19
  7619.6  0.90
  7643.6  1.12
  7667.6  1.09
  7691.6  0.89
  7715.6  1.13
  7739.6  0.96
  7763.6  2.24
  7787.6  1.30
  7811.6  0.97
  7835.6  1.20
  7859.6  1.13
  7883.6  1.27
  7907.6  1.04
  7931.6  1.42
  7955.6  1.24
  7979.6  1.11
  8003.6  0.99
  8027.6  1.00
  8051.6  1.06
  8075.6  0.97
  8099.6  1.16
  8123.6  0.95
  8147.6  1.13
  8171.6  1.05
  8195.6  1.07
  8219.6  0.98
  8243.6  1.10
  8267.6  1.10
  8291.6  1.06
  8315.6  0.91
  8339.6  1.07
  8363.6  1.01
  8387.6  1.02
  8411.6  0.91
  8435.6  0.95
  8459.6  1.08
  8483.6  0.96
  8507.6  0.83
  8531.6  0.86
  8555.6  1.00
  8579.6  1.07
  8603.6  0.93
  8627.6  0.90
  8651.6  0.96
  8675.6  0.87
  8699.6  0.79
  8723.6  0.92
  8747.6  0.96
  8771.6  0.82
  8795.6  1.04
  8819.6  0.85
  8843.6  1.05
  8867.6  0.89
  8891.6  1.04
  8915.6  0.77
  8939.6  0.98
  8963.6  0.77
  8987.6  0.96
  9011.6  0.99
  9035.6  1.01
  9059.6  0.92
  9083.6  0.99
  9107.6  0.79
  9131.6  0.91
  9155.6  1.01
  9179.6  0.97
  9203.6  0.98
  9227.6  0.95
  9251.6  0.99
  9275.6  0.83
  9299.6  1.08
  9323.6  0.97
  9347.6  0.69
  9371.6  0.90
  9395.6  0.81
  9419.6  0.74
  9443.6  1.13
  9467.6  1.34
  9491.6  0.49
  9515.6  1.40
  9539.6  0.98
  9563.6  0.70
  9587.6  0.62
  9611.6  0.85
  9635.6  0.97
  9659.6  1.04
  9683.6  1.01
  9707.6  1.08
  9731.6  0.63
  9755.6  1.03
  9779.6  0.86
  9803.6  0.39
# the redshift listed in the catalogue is 0.182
